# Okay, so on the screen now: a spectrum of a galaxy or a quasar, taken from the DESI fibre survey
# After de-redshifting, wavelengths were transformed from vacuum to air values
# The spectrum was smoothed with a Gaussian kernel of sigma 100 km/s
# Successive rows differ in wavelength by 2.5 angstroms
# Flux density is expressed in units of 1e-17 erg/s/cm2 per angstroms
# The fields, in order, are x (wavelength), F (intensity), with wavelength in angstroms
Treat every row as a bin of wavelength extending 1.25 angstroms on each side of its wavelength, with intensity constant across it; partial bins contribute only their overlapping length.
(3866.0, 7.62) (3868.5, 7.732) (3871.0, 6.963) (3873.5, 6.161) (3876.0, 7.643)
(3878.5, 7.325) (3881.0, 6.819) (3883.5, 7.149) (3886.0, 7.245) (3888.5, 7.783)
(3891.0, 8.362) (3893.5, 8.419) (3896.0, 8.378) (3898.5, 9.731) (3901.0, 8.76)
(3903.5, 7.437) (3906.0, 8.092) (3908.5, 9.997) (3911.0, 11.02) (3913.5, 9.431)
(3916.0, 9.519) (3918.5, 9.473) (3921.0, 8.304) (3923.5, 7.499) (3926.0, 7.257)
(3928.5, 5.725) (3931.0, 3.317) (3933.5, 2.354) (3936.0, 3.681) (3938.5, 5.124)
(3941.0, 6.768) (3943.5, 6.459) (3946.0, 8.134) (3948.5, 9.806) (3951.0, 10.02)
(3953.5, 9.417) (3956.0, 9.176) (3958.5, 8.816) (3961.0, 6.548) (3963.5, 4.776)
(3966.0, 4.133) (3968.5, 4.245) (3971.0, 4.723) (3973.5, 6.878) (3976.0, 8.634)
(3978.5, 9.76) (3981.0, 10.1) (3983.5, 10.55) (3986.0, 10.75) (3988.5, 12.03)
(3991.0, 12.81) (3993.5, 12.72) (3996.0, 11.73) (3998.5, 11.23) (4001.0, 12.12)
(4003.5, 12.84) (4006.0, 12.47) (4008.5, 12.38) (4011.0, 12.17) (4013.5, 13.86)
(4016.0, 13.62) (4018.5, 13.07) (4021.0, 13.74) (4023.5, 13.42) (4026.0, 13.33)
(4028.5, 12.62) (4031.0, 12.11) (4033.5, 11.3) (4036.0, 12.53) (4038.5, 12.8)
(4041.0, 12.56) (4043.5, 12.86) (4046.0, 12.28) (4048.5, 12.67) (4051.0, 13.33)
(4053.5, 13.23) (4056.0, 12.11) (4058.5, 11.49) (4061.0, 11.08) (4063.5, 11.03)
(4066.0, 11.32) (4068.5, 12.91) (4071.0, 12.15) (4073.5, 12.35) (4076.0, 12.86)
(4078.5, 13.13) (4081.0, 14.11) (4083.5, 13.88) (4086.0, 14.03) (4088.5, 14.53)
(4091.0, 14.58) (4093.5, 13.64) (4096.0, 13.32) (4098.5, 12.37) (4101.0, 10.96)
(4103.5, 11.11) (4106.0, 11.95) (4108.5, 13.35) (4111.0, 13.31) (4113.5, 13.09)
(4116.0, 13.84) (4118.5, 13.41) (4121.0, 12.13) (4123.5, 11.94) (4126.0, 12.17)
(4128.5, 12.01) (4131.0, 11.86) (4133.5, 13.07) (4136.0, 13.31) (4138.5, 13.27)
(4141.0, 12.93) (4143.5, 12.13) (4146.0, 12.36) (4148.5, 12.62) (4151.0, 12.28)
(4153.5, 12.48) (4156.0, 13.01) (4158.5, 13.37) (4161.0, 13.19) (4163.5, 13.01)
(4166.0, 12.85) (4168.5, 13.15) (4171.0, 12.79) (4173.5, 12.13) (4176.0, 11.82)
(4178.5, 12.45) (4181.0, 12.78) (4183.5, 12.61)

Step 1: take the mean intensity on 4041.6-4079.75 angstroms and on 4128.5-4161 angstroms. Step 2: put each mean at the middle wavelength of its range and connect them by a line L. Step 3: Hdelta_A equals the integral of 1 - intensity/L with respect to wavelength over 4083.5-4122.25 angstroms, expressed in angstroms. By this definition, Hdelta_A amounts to -1.7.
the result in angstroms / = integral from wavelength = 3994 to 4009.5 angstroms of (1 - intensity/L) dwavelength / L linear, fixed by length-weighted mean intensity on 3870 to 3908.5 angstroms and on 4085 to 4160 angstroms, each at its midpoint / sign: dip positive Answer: -2.9 angstroms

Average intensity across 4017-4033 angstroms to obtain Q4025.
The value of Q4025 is 13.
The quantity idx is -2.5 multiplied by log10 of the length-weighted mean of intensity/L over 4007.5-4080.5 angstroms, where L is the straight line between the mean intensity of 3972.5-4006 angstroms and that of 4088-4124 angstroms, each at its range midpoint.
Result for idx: -0.06 mag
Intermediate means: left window 11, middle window 12.6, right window 12.9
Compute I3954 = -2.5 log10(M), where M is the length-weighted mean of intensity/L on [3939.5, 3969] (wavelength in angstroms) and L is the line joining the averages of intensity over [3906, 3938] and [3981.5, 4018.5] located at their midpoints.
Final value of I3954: 0.24 mag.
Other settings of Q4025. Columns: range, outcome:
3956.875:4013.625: 9.75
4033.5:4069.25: 12.3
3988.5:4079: 12.5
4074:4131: 13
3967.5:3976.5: 5.96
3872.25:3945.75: 7.43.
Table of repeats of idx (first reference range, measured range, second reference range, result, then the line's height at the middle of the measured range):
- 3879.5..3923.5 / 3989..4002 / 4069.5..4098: -0.10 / 11.1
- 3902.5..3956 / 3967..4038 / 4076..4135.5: -0.15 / 9.82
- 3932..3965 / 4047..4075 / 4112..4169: -0.18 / 10.4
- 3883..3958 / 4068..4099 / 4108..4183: -0.18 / 11.4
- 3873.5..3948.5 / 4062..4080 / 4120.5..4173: -0.12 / 11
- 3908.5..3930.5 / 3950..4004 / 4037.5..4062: 0.12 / 10.2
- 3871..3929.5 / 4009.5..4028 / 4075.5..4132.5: -0.21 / 10.9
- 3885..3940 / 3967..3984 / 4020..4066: 0.29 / 9.93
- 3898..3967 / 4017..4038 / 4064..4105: -0.17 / 10.9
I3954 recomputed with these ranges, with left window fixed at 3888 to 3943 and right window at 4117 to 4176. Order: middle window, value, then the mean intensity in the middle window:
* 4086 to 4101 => -0.18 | 13.5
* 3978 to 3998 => -0.23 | 11.4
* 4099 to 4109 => 0.00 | 11.8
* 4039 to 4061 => -0.19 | 12.5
